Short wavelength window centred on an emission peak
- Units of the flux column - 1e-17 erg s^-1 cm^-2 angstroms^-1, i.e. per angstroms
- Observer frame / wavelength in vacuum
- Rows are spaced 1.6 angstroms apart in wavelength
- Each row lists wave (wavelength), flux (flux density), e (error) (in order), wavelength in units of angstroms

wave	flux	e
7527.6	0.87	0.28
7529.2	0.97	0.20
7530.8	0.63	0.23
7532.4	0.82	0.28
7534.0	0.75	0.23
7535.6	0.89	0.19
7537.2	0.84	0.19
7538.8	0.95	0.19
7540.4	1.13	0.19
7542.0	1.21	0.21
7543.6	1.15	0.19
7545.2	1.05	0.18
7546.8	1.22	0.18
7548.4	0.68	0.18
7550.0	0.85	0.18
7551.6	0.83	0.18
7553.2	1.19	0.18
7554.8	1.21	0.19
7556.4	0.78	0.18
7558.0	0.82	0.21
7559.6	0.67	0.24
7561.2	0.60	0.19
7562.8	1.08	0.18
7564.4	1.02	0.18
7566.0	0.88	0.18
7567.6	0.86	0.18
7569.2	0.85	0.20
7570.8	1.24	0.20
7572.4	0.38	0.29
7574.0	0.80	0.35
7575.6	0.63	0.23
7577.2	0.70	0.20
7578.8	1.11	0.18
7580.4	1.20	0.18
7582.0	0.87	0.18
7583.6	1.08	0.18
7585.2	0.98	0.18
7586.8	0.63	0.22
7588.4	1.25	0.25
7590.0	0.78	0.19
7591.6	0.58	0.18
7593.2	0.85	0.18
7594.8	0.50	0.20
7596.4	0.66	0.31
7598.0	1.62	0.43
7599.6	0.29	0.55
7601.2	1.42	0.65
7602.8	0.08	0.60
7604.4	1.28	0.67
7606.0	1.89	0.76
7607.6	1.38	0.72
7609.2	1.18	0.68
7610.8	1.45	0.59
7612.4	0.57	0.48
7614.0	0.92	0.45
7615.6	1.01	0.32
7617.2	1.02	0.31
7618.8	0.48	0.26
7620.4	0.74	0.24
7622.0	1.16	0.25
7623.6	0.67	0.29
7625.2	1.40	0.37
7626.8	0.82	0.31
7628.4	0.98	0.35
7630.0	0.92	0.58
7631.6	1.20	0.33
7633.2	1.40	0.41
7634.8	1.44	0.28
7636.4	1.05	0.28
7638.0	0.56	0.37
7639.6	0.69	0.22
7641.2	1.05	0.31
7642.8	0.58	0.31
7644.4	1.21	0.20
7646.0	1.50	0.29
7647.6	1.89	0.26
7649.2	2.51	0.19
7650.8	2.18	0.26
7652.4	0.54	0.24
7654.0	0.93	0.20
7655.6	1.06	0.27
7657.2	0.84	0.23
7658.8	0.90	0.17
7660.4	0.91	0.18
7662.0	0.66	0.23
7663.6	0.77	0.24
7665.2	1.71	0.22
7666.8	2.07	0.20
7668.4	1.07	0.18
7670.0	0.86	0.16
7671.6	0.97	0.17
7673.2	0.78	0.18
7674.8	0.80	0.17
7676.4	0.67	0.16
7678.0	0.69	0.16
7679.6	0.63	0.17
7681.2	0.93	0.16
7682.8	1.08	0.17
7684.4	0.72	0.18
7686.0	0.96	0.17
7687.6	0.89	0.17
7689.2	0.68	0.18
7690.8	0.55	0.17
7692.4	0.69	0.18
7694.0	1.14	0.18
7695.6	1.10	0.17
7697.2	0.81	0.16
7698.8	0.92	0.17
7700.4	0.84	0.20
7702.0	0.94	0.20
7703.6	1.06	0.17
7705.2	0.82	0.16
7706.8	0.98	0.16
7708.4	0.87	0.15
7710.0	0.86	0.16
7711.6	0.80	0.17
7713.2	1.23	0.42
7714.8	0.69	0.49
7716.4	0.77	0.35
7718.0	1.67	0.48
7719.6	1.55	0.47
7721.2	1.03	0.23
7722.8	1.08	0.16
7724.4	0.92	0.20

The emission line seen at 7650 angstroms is [S II]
